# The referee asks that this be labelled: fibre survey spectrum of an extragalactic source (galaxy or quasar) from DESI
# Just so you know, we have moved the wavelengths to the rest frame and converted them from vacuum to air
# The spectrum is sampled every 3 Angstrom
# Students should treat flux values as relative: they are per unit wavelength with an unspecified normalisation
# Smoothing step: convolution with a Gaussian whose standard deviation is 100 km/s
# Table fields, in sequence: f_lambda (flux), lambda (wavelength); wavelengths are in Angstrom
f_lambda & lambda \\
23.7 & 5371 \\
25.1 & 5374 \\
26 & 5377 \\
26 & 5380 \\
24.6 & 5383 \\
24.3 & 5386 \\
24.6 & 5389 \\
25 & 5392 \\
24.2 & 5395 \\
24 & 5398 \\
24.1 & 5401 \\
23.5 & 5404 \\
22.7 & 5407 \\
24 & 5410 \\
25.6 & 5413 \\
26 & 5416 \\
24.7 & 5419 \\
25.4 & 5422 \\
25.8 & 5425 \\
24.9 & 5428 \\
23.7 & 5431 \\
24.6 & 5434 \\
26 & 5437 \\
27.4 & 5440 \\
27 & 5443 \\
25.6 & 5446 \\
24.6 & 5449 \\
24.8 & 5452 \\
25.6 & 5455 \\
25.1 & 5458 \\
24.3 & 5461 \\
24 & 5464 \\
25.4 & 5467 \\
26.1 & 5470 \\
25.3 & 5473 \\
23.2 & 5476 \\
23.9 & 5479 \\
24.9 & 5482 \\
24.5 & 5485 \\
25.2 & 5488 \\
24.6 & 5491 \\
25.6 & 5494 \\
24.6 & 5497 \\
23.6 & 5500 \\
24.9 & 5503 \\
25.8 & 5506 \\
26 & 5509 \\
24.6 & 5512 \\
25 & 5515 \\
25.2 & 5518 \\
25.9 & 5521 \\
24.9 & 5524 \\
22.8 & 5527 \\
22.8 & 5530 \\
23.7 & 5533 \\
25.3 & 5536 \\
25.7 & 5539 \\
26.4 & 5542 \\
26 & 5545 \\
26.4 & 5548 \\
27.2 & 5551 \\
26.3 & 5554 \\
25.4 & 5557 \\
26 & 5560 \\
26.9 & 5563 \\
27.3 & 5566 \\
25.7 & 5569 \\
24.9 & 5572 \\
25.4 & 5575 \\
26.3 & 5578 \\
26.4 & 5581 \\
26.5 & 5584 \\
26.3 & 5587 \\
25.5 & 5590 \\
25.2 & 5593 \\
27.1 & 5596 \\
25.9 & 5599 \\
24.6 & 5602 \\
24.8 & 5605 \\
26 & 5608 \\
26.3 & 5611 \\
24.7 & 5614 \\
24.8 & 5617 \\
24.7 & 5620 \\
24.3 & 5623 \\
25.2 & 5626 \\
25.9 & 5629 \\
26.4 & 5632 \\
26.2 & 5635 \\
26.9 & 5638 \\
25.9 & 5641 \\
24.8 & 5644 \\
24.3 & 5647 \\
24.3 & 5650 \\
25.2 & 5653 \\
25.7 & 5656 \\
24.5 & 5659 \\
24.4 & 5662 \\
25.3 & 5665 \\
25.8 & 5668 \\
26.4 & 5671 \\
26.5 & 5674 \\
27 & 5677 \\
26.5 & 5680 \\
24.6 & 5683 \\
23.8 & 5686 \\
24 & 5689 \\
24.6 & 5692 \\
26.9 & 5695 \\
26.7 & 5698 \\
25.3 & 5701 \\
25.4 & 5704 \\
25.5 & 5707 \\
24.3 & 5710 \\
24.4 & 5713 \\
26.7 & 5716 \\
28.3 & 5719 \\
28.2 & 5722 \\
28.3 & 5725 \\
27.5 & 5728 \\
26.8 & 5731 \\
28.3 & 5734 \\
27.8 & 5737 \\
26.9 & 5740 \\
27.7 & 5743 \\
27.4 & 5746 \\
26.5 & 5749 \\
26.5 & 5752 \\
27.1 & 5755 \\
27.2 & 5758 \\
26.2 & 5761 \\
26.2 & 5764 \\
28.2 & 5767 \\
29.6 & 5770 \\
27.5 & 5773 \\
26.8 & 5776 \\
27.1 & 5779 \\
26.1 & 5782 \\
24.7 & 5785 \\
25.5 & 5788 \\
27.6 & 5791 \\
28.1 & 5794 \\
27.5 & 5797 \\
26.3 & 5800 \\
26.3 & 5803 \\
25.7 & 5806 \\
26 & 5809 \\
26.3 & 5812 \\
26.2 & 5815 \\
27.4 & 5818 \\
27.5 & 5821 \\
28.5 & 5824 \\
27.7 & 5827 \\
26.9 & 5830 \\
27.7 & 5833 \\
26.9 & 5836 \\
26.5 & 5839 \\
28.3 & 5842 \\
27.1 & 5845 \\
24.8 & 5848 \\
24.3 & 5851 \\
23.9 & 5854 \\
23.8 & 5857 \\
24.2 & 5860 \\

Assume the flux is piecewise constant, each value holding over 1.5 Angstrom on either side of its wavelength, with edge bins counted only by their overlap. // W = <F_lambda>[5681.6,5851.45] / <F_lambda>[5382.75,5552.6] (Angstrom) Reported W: 1.07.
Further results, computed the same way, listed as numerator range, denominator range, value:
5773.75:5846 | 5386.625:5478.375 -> 1.08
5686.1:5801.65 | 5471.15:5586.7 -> 1.05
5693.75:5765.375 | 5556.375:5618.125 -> 1.04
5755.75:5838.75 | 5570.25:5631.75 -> 1.05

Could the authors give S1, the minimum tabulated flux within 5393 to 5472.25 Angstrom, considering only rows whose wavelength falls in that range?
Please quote 22.7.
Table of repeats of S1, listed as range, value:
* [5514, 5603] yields 22.8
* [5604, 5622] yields 24.7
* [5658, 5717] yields 23.8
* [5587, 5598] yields 25.2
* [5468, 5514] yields 23.2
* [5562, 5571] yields 25.7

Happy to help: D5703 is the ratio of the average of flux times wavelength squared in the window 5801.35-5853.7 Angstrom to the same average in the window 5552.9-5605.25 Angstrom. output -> 1.12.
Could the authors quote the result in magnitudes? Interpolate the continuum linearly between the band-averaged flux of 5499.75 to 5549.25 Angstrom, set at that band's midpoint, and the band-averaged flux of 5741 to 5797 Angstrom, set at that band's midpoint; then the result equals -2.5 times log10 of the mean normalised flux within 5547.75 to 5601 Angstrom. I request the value -0.03 mag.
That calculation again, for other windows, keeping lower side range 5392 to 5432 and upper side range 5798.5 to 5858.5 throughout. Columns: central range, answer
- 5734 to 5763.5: -0.042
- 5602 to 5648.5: 0.005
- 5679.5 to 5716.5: 0.026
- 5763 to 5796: -0.036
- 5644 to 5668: 0.033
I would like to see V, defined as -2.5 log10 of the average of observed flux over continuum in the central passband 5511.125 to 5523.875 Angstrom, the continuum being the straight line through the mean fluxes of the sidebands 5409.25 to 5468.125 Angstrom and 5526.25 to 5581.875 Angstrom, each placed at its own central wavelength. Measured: 0.015 mag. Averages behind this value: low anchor 25.2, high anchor 25.7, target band 25.2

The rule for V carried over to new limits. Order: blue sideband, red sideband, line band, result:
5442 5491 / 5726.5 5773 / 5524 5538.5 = 0.07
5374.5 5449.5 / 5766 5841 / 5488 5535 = 0.03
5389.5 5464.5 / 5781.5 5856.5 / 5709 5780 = -0.04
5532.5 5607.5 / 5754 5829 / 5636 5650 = 0.04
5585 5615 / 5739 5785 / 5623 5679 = 0.02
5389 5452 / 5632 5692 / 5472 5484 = 0.03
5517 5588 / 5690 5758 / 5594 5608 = 0.01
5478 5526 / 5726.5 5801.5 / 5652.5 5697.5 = 0.04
